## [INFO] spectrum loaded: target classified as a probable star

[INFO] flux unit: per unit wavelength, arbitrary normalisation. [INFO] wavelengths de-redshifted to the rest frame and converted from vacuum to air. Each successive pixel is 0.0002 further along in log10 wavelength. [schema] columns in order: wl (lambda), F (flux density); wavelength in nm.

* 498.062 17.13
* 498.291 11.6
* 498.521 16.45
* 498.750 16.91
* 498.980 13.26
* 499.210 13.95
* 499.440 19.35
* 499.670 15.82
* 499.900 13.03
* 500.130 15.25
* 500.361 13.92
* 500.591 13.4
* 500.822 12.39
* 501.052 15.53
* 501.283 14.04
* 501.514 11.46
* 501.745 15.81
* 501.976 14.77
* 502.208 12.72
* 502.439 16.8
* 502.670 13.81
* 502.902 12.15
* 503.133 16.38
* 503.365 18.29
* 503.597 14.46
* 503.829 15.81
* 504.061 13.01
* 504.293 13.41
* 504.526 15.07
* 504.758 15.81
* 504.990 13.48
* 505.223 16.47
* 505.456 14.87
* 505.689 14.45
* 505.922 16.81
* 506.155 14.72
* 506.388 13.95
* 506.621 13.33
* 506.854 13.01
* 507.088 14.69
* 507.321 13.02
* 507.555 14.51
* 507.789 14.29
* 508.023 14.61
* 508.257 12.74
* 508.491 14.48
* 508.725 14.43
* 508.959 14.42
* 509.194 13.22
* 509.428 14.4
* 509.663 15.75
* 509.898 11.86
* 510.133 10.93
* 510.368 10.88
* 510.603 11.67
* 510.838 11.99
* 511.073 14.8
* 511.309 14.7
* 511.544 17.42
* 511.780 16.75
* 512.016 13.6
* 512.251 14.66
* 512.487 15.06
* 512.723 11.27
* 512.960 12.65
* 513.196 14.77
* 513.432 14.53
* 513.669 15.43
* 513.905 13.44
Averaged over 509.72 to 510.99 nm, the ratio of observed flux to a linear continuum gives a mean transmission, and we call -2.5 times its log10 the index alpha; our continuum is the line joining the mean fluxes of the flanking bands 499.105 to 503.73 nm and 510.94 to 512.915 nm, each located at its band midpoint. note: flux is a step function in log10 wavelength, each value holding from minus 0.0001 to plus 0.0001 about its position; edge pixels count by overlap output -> 0.24 mag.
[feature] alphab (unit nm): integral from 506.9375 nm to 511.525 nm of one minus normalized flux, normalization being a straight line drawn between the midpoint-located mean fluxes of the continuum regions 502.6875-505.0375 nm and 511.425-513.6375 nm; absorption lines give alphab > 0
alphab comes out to 0.32 nm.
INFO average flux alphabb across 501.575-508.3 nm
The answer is 14.6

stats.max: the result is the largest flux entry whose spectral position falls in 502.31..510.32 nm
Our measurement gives 18.29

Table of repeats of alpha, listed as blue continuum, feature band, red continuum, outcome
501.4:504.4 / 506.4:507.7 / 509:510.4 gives -0.01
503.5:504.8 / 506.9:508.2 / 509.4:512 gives 0.00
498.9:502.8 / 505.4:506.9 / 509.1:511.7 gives -0.05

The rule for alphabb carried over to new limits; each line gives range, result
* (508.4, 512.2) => 13.8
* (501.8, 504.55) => 14.7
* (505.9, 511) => 13.6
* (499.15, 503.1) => 14.4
